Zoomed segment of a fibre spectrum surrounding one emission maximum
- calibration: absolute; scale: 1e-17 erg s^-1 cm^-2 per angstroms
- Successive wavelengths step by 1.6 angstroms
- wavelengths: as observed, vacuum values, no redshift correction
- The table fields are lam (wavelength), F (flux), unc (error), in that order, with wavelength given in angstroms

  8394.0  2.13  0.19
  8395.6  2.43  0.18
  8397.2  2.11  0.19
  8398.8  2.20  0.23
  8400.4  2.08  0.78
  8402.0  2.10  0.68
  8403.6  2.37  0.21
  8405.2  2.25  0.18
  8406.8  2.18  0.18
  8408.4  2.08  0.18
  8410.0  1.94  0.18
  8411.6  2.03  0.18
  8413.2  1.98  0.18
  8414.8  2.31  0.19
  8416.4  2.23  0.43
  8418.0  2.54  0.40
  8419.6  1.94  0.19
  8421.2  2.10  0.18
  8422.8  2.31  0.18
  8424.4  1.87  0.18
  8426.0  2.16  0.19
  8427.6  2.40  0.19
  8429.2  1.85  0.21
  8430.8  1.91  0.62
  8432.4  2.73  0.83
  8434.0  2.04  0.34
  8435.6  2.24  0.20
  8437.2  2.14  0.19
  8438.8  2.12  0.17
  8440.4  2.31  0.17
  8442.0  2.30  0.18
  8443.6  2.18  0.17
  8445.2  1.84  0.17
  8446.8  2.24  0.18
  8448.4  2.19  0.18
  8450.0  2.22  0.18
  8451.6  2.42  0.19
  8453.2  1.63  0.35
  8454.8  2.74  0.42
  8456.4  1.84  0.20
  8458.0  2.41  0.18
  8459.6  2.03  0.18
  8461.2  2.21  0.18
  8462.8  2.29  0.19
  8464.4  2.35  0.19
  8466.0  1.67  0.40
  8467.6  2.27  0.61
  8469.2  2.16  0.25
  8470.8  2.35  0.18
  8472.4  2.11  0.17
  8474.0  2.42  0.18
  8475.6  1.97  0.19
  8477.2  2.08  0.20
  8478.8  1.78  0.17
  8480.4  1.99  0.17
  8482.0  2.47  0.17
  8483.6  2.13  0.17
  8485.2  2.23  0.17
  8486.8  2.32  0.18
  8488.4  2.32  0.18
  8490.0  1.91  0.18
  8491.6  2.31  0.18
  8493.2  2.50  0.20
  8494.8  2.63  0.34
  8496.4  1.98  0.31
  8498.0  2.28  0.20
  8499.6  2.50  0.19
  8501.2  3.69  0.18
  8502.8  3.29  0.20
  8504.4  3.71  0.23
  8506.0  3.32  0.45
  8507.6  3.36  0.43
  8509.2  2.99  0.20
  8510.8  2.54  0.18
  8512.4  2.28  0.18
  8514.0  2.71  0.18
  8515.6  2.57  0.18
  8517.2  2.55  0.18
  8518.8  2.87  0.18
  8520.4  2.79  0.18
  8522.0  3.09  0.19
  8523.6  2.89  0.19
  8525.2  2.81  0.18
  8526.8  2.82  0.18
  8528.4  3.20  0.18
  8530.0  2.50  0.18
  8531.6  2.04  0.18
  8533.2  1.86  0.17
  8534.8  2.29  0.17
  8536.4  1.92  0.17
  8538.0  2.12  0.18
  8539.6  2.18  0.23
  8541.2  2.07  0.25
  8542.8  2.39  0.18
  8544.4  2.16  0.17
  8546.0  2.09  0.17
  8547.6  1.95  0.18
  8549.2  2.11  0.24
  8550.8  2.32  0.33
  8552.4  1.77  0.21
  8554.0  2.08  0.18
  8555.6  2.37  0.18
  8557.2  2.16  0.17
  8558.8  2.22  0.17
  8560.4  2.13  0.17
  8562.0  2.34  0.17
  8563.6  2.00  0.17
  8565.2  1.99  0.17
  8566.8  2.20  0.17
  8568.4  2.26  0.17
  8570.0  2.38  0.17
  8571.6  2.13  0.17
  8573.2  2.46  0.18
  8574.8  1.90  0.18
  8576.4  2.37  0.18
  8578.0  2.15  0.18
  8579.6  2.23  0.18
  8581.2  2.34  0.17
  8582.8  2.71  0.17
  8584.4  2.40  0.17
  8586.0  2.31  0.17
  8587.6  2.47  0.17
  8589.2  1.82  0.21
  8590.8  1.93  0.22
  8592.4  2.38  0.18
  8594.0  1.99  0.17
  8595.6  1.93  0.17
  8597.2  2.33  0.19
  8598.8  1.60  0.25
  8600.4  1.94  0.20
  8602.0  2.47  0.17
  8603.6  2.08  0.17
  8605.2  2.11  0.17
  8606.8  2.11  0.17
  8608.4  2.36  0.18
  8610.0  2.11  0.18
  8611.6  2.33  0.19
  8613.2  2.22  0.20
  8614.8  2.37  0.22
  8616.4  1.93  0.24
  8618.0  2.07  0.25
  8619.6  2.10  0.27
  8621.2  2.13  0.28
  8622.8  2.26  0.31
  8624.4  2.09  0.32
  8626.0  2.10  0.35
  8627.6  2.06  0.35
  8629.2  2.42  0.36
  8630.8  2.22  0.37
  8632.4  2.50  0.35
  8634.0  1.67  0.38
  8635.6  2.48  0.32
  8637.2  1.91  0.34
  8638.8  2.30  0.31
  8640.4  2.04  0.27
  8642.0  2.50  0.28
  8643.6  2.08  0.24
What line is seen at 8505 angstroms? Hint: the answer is [S II] 6716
